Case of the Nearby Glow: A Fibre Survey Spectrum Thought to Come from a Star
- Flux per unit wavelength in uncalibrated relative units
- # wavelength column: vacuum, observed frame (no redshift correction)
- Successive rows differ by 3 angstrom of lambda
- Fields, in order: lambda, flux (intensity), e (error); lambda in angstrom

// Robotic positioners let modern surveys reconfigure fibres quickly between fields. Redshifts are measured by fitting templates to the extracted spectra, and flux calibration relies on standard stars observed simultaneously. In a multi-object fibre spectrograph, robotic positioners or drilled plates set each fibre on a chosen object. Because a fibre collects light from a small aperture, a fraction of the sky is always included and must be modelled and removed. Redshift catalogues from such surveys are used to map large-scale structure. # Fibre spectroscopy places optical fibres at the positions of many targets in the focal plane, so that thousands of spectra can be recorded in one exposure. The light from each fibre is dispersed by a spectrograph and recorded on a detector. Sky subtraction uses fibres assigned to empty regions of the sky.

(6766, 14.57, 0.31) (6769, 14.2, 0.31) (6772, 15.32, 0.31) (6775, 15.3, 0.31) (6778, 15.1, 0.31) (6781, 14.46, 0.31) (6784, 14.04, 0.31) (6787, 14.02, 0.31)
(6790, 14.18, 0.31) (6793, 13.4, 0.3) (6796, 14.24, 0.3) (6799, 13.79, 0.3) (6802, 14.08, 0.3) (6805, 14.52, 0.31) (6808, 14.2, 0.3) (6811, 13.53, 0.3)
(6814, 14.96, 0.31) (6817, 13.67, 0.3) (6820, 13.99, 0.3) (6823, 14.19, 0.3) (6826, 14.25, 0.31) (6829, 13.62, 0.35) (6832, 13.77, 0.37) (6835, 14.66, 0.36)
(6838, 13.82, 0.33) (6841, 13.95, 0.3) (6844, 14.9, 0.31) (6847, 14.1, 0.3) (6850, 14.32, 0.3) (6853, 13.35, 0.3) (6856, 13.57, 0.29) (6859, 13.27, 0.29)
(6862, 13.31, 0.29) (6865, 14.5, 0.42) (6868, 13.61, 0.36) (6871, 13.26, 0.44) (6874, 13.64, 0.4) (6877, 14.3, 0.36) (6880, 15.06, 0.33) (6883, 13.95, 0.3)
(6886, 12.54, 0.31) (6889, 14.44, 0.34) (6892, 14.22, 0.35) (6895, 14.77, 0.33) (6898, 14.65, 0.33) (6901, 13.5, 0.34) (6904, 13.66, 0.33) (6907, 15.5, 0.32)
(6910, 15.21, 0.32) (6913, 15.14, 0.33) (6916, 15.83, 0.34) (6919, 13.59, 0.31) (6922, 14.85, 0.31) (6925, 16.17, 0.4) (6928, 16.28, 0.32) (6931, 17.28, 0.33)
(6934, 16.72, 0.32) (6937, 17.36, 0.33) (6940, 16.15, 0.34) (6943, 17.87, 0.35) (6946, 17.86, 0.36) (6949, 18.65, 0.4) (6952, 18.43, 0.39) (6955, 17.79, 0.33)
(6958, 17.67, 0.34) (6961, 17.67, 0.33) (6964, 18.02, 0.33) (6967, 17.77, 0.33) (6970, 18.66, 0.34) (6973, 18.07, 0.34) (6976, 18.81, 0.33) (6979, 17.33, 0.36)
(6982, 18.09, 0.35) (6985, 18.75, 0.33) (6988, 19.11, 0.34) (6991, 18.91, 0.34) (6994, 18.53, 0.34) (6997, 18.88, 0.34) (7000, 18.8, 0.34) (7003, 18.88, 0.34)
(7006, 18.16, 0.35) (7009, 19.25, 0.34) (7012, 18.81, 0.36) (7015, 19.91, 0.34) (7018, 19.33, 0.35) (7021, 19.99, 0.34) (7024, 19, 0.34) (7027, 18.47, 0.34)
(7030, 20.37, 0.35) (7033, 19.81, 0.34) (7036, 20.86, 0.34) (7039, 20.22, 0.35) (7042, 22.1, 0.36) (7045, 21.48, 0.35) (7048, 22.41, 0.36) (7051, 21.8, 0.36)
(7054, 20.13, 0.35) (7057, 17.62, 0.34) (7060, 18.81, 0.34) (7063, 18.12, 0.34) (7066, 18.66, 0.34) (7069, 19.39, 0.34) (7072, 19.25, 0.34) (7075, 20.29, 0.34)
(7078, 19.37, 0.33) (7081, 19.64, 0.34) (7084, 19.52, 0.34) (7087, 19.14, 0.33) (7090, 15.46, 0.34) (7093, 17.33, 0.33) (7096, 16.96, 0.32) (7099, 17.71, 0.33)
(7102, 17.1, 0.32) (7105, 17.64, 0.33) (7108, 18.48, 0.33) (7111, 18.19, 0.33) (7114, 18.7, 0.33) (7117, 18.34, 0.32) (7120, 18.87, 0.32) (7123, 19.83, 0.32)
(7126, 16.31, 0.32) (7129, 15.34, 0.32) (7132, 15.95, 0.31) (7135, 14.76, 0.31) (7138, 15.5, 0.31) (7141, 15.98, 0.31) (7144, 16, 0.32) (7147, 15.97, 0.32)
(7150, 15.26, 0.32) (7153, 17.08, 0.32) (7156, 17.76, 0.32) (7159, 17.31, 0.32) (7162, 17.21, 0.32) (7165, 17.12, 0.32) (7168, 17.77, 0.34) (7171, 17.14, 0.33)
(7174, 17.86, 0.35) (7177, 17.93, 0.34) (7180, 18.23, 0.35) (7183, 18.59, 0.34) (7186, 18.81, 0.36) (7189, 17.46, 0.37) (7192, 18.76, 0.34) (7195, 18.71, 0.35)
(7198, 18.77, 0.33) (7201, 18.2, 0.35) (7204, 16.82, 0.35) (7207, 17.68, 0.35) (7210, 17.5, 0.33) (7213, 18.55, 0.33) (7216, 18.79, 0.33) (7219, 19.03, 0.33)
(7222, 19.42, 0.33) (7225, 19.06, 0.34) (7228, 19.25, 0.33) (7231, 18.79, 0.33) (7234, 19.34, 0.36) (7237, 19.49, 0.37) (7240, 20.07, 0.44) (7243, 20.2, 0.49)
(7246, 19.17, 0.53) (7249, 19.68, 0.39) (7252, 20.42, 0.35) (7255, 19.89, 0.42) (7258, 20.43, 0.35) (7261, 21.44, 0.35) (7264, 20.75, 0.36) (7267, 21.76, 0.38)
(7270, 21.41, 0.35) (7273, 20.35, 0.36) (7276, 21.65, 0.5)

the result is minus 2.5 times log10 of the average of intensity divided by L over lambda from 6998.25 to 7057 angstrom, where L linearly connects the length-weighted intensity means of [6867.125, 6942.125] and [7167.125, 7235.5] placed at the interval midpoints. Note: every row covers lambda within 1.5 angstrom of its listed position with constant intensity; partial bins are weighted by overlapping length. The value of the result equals -0.21 mag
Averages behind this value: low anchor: 14.9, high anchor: 18.4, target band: 19.9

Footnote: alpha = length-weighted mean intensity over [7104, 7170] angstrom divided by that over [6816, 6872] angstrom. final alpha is 1.2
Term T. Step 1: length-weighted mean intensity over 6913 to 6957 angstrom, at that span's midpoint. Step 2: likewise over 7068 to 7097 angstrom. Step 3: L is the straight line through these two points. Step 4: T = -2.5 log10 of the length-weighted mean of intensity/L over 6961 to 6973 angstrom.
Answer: -0.058 mag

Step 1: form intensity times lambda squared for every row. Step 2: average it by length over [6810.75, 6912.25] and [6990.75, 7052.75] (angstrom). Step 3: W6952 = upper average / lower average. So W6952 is 1.48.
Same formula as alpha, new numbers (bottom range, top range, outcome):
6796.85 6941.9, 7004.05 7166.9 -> 1.27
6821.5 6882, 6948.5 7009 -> 1.31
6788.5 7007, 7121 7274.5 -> 1.18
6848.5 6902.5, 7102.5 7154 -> 1.22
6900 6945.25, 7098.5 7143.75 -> 1.09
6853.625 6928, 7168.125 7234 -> 1.28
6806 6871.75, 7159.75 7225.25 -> 1.30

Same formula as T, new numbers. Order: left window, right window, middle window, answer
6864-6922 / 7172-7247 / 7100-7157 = 0.03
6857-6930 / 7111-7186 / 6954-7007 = -0.19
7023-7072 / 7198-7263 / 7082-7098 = 0.12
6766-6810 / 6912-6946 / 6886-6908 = 0.11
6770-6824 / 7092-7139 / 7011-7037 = -0.19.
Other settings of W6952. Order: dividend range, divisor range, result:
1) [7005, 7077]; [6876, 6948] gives 1.34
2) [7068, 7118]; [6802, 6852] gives 1.40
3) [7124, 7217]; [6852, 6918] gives 1.32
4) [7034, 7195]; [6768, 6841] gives 1.40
